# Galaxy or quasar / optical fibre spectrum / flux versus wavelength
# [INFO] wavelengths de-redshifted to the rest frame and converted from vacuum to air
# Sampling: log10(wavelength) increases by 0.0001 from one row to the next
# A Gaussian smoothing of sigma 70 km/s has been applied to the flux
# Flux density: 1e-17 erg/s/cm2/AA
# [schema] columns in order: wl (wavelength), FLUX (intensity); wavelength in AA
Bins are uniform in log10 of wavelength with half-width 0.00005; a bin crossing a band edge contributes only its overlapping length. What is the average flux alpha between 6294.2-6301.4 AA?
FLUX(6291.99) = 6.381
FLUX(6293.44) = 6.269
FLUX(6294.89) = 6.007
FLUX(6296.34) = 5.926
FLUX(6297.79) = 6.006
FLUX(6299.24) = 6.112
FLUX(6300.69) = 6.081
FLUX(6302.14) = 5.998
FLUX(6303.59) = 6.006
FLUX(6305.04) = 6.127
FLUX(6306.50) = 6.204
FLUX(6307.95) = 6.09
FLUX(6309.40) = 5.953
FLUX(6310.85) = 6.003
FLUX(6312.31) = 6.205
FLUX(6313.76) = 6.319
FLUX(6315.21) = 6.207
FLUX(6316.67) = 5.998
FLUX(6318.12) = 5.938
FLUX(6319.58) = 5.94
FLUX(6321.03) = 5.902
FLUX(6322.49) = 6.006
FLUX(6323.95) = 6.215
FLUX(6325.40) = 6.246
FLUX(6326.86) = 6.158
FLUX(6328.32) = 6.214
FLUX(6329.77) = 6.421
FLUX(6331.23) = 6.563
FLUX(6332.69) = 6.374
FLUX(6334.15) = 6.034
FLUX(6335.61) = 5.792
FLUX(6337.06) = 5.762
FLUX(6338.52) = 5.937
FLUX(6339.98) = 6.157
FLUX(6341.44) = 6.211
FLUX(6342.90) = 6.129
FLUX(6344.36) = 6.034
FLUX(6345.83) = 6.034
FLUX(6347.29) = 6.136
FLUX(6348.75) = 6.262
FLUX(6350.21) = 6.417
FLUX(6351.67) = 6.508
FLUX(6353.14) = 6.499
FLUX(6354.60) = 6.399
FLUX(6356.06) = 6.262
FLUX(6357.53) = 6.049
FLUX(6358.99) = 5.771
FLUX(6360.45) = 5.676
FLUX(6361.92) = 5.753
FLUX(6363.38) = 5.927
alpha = 6.03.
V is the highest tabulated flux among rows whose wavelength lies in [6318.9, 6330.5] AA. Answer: 6.421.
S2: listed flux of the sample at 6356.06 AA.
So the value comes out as 6.262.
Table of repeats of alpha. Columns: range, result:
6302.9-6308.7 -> 6.11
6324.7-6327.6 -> 6.19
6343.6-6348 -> 6.06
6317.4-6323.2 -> 5.94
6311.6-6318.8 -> 6.14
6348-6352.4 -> 6.4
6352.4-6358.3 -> 6.3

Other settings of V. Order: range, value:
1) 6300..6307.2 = 6.204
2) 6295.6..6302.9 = 6.112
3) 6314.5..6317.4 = 6.207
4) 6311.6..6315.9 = 6.319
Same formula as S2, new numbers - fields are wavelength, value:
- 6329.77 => 6.421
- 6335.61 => 5.792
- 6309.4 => 5.953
